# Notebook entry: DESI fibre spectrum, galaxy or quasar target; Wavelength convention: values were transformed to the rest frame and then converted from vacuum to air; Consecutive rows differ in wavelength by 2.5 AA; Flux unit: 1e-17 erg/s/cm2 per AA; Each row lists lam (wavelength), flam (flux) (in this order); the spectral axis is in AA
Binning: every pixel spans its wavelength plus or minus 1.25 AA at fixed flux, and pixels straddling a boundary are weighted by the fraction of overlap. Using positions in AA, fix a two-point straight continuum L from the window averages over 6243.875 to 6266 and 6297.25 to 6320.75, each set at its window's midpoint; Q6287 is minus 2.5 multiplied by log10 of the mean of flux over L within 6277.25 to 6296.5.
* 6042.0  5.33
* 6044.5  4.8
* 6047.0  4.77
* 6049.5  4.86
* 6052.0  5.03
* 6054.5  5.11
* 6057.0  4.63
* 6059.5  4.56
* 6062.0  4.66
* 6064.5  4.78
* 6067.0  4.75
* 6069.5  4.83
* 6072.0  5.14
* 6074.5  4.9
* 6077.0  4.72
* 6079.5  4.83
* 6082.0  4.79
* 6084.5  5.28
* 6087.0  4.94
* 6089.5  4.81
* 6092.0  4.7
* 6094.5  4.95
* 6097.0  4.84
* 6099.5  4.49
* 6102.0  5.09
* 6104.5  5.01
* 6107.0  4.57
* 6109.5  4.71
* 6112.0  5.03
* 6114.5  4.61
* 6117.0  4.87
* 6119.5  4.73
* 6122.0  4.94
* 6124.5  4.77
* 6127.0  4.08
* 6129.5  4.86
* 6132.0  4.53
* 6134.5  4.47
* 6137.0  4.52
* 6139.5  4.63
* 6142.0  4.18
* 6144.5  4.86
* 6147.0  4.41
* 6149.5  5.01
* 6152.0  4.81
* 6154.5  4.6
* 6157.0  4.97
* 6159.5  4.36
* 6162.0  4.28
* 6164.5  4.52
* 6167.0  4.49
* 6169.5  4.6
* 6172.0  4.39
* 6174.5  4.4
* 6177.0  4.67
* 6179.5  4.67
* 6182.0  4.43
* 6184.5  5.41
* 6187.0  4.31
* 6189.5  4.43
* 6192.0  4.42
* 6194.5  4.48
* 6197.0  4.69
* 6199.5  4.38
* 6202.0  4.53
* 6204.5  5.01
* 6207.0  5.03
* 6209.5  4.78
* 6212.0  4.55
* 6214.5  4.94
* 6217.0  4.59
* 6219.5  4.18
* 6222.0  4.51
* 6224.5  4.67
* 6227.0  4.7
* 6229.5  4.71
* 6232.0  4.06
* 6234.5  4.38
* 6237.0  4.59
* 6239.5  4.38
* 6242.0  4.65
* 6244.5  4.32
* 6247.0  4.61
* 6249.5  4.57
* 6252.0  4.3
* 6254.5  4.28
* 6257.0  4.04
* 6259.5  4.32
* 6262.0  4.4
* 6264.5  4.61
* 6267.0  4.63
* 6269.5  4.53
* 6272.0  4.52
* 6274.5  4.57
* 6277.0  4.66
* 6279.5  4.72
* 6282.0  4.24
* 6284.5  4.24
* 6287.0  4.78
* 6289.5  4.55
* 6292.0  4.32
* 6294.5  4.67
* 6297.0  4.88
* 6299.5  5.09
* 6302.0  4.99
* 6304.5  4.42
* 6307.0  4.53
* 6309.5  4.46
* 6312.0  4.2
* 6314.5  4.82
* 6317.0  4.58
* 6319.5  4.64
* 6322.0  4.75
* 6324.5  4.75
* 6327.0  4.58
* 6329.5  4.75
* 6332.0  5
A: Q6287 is 0.00 mag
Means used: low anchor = 4.39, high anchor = 4.65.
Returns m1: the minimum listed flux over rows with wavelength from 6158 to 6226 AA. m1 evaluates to 4.18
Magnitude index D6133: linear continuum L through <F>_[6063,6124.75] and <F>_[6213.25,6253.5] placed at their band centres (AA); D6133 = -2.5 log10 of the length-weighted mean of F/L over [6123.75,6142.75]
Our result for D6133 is 0.06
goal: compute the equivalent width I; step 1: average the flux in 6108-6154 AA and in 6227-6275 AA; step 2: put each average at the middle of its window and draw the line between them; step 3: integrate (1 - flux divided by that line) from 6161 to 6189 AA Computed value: 0.2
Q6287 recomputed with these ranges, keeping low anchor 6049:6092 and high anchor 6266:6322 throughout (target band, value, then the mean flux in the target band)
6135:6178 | 0.04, 4.57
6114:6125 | 0.00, 4.8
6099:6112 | 0.00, 4.81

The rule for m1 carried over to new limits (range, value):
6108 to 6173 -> 4.08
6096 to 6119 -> 4.49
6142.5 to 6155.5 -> 4.41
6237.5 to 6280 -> 4.04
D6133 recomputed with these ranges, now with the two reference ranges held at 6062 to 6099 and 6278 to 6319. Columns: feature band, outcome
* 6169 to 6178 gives 0.057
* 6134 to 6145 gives 0.064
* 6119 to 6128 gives 0.039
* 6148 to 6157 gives -0.010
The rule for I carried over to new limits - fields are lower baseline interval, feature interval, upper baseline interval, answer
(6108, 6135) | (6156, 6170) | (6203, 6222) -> 0.53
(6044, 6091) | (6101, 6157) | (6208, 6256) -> 0.32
